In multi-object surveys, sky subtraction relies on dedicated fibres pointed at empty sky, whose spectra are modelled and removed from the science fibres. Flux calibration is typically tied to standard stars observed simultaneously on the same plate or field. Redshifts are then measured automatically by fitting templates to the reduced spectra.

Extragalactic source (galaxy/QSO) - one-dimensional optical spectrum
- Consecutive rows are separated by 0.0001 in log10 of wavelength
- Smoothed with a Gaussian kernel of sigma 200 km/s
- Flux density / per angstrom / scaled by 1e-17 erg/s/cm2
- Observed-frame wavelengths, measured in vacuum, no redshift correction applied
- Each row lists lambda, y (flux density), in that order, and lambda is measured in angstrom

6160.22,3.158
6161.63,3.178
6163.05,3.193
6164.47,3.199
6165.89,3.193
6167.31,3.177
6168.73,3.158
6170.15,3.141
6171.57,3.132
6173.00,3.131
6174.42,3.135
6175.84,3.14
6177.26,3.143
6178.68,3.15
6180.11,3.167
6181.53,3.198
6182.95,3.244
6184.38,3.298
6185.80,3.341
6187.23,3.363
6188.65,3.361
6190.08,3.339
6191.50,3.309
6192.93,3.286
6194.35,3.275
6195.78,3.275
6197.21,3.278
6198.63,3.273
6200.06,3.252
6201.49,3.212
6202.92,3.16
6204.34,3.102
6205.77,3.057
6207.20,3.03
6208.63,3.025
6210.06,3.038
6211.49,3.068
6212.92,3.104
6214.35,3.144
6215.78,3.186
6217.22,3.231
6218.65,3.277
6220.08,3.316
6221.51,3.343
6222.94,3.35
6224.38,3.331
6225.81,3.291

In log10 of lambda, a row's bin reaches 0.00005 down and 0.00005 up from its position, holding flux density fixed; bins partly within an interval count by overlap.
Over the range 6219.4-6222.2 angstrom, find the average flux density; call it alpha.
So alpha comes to 3.33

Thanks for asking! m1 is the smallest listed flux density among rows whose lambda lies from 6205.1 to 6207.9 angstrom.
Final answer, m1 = 3.03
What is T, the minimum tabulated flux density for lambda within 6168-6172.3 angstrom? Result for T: 3.132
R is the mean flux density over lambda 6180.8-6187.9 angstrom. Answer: 3.29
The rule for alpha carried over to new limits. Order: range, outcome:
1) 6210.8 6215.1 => 3.11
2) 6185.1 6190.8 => 3.35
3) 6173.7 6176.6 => 3.14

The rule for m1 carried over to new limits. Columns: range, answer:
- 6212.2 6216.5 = 3.104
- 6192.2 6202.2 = 3.212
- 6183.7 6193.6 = 3.286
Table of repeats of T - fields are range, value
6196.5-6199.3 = 3.273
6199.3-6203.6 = 3.16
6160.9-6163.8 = 3.178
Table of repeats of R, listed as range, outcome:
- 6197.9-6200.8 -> 3.26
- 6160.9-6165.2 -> 3.19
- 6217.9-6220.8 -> 3.3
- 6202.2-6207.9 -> 3.09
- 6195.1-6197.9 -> 3.27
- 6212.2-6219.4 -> 3.19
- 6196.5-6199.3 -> 3.28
